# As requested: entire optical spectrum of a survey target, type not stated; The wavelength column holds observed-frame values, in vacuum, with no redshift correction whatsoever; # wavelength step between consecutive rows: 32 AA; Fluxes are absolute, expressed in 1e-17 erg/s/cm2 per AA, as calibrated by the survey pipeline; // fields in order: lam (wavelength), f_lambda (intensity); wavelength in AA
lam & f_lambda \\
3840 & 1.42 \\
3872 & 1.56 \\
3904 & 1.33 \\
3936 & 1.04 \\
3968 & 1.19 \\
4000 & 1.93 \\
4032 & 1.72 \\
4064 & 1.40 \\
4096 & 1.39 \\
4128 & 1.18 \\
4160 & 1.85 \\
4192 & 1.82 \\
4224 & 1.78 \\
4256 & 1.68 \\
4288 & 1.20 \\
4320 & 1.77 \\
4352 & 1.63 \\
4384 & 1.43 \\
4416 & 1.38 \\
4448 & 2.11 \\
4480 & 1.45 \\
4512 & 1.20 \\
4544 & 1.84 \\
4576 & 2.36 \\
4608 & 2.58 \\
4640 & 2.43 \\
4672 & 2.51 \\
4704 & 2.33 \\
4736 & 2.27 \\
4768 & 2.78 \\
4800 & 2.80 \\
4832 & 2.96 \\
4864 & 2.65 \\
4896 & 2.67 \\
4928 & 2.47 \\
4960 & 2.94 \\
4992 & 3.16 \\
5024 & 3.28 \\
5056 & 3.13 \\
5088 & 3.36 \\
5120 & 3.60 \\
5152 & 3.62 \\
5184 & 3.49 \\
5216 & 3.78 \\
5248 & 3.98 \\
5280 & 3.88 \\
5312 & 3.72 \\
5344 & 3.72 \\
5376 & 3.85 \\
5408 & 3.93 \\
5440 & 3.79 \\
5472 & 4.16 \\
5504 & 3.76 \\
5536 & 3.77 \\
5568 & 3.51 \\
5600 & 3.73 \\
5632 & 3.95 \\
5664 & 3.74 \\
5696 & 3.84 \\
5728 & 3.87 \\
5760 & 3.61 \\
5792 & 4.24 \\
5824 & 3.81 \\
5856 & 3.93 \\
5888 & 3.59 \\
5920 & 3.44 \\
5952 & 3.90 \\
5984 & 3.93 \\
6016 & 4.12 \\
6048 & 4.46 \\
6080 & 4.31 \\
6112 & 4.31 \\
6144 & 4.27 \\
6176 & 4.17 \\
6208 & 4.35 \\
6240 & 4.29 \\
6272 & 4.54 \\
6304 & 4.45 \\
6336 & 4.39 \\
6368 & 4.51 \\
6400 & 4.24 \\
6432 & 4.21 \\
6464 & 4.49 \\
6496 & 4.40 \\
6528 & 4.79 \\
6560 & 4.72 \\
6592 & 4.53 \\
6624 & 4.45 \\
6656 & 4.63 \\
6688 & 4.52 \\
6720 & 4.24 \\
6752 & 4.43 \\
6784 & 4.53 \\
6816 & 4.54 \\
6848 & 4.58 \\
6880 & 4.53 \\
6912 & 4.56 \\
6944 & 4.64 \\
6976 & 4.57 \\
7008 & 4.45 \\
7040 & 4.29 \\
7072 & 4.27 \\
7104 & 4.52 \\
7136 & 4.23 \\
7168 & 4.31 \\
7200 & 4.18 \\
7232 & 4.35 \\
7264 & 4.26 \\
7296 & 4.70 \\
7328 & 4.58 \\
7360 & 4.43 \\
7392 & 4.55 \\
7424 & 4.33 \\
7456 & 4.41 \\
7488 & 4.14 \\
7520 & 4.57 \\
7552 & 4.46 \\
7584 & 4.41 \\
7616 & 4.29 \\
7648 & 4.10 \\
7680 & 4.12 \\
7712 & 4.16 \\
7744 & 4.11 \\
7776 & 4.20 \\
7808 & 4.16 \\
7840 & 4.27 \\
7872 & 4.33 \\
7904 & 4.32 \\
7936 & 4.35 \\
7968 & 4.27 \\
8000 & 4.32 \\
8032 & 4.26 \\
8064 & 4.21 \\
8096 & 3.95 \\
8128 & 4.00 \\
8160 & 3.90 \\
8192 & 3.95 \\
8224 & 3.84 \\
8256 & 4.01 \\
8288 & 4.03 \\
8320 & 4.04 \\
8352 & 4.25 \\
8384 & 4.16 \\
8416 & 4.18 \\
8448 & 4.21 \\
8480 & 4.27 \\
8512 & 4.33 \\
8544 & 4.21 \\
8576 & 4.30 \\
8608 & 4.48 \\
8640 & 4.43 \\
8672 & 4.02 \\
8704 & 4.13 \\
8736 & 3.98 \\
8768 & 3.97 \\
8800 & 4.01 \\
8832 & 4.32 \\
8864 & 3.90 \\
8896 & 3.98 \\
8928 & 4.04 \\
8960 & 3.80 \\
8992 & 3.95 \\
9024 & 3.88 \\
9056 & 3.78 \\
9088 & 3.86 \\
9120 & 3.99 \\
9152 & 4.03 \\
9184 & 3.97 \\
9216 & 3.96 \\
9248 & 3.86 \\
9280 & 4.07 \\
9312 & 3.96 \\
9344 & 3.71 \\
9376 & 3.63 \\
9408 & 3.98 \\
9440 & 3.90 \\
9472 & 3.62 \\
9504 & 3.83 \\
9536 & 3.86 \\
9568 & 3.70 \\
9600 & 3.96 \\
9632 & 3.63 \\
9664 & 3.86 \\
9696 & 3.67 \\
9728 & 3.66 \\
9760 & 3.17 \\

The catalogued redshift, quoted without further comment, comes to 0.14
